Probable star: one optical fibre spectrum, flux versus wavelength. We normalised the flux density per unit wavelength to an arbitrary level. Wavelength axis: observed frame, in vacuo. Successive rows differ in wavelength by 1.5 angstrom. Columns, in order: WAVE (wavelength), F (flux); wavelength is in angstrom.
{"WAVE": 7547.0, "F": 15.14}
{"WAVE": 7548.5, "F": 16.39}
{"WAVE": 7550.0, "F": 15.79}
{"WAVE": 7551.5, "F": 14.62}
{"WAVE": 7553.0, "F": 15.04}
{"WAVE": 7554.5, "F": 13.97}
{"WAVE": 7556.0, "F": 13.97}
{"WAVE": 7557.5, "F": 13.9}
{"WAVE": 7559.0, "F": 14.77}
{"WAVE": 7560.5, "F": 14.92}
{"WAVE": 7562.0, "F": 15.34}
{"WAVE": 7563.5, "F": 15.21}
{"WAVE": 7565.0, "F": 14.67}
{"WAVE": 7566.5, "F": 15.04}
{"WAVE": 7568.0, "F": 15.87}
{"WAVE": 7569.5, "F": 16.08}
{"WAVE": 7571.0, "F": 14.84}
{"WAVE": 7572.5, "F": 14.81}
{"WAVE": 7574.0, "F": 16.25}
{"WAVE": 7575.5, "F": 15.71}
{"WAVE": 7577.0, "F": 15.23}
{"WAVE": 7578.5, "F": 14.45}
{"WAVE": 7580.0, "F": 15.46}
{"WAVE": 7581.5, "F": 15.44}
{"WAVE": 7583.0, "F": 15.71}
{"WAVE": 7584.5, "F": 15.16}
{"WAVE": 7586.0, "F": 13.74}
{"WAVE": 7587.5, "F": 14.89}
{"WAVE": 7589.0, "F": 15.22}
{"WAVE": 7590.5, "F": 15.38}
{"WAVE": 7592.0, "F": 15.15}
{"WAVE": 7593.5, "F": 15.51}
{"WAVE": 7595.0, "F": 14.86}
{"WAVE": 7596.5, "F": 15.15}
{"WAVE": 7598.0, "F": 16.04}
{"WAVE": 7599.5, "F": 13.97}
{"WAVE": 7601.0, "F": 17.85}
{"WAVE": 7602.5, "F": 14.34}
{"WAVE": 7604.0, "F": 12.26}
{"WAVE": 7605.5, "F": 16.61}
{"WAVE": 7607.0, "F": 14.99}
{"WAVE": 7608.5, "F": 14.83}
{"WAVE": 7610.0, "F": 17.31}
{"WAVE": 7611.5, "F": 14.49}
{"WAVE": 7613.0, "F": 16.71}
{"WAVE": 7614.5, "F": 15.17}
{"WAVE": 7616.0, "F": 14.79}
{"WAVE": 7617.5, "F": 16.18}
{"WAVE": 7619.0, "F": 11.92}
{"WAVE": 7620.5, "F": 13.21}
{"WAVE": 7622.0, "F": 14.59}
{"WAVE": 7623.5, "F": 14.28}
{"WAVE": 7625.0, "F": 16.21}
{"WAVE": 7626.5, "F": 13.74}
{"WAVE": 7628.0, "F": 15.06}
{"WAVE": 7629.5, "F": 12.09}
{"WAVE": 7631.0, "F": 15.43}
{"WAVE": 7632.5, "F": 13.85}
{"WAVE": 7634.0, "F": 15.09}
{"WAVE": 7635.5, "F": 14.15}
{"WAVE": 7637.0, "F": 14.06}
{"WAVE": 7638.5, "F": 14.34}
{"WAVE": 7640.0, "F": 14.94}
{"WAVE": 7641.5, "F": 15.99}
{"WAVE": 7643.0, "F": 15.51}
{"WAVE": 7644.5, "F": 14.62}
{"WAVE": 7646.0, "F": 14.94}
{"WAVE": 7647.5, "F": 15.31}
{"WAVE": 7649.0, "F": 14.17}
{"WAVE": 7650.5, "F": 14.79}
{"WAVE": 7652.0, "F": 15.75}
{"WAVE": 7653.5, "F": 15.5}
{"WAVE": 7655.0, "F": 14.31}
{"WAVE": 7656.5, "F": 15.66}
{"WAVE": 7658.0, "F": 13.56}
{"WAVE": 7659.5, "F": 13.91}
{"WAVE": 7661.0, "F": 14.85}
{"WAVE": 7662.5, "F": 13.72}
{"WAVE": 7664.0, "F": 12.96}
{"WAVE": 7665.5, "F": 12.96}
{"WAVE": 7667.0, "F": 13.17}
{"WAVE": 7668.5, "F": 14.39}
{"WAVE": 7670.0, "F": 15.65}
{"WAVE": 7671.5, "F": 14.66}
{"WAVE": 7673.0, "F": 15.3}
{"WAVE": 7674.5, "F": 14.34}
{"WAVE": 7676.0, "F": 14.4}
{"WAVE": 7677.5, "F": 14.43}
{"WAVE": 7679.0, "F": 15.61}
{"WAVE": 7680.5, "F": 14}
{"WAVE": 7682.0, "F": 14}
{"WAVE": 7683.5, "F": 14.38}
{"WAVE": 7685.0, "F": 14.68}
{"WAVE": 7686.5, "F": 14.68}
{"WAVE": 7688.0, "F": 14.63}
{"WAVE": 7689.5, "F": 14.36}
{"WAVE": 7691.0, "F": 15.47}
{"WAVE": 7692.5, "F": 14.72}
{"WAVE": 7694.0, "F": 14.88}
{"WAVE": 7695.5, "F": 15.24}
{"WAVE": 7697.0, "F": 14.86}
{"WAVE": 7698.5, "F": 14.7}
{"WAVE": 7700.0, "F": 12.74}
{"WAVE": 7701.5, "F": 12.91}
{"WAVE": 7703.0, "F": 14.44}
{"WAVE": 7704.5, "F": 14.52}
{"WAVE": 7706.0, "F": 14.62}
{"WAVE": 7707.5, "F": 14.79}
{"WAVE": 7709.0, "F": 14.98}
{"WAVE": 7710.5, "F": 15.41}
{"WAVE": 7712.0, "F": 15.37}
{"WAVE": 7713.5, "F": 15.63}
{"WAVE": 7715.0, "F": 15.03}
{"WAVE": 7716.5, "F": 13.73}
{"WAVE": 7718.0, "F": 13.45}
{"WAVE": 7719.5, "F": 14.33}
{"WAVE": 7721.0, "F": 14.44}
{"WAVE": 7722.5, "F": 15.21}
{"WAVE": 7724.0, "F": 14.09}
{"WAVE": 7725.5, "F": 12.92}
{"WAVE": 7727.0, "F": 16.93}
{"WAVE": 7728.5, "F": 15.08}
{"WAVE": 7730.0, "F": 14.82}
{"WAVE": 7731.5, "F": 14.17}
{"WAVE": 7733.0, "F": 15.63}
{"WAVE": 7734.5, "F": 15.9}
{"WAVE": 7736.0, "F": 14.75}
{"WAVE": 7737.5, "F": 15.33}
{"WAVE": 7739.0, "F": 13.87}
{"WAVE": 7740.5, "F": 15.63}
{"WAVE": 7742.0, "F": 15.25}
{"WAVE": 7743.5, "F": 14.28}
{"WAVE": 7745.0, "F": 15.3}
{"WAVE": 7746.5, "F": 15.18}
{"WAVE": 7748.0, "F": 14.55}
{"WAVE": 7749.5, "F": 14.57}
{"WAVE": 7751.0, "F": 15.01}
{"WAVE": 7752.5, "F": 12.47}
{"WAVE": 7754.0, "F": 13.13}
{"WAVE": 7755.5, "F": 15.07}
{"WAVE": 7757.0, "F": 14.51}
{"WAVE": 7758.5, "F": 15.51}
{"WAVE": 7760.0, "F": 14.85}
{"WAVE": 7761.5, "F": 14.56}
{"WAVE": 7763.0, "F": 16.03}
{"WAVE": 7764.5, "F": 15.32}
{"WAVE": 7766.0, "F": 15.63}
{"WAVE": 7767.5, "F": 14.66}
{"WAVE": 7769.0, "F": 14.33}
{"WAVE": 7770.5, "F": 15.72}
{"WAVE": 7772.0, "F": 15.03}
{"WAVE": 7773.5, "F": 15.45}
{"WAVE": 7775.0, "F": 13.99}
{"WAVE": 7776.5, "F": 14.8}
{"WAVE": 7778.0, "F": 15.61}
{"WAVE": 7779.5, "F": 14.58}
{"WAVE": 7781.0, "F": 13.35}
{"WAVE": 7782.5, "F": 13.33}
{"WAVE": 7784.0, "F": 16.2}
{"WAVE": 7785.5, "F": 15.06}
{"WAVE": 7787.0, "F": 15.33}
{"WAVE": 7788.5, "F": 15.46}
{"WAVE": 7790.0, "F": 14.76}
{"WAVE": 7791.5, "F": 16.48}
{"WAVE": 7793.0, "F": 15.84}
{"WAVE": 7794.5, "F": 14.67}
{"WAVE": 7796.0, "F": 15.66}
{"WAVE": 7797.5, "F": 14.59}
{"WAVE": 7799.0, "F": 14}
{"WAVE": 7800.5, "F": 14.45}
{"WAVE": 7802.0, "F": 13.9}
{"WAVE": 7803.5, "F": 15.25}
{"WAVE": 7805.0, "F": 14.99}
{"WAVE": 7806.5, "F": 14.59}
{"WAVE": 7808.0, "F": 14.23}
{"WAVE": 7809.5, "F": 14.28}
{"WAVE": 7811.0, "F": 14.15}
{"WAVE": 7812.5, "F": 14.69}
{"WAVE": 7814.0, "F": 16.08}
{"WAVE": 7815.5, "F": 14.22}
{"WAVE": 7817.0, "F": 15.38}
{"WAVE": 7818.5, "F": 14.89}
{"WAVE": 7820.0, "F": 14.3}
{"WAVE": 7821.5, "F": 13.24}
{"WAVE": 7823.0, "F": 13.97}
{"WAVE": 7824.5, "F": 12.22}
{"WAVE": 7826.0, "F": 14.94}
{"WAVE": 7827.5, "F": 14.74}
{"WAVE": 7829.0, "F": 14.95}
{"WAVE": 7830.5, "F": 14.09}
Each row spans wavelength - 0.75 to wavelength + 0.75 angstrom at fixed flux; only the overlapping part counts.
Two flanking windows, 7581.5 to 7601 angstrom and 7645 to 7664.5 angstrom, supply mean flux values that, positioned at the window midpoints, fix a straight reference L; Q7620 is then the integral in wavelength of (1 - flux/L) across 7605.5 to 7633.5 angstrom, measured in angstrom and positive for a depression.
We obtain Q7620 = 0.3 angstrom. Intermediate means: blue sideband 15.2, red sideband 14.6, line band 14.8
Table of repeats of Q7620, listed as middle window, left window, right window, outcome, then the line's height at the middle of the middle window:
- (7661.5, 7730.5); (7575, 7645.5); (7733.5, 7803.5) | 1.78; 14.9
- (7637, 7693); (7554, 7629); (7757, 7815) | 1.41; 15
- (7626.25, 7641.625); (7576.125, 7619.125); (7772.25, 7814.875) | 0.74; 15.1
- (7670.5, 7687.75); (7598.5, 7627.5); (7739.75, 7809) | 0.34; 14.9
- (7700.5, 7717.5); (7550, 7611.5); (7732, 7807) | 0.38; 15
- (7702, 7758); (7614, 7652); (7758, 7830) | 0.02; 14.7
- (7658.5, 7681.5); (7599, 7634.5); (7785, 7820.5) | 0.84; 14.8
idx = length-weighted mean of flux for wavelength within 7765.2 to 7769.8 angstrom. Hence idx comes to 14.9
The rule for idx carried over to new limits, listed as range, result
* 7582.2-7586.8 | 14.9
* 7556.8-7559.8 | 14.4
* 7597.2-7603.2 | 15.6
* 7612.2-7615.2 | 15.9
